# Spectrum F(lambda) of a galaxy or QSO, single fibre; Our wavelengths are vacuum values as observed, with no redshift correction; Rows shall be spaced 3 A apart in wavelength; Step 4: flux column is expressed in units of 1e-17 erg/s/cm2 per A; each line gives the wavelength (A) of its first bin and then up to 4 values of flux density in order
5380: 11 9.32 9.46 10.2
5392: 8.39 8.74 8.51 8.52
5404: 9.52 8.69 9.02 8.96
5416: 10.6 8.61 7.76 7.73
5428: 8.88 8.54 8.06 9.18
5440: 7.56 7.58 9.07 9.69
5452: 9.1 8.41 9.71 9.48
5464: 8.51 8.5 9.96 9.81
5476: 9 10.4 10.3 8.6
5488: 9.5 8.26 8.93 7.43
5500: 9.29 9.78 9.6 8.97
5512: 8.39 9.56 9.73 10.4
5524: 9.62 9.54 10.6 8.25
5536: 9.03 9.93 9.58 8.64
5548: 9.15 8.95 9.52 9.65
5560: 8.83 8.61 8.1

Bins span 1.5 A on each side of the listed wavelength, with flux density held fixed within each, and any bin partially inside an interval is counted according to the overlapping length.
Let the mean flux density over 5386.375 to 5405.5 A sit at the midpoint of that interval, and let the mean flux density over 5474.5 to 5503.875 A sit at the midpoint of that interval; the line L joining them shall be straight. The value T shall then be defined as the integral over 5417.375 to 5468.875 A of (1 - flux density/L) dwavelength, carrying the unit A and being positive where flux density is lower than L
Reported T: 2.5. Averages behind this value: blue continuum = 9.01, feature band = 8.62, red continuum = 9.14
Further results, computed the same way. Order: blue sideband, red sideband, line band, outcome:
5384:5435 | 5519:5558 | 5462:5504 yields 0.1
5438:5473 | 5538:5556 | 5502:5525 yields -0.9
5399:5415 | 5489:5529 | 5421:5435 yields 1.3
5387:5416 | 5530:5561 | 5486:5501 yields 0.8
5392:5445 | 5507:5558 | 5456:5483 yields -1.6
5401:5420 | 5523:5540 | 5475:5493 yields 0.0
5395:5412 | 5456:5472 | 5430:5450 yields 1.3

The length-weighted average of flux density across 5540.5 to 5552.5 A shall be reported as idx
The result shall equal 9.08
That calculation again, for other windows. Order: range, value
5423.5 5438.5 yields 8.48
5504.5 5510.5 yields 9.29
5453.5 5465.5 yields 9.03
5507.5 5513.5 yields 8.68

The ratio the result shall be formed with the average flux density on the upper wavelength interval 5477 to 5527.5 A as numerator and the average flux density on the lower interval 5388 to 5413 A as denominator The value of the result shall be 1.0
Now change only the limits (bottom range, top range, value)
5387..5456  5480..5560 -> 1.06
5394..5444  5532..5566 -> 1.05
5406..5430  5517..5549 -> 1.08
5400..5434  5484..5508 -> 1.02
